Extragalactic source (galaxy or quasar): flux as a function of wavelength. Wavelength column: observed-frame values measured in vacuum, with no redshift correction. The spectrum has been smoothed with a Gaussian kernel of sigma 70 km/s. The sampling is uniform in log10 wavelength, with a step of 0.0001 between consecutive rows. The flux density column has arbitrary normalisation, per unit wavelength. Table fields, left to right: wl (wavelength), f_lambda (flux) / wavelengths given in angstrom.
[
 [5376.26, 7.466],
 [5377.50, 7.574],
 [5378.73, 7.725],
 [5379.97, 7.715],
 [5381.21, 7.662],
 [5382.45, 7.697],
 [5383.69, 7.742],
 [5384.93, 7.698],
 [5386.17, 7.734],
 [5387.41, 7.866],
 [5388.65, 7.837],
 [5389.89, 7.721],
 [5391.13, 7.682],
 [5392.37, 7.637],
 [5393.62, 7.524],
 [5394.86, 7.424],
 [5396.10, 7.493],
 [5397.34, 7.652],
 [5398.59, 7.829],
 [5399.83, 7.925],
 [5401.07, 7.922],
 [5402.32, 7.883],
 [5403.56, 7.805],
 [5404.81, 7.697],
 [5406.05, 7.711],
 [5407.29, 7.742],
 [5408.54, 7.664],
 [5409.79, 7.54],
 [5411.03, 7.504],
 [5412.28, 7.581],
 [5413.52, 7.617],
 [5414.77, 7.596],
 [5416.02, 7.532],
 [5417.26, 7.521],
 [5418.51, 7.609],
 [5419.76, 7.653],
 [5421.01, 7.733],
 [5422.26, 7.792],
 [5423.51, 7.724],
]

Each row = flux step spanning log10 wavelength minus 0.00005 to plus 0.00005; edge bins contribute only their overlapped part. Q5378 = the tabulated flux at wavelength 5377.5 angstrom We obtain 7.574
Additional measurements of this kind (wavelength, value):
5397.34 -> 7.652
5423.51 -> 7.724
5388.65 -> 7.837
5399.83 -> 7.925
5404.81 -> 7.697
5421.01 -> 7.733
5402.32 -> 7.883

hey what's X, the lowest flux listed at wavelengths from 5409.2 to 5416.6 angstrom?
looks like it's 7.504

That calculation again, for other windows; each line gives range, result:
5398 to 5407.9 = 7.697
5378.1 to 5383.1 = 7.662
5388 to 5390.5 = 7.721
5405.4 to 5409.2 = 7.664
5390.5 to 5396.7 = 7.424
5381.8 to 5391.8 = 7.682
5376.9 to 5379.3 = 7.574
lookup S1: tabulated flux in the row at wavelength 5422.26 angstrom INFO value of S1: 7.792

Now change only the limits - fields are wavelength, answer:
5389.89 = 7.721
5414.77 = 7.596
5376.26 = 7.466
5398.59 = 7.829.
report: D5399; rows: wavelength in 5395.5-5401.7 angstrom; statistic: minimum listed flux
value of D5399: 7.493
